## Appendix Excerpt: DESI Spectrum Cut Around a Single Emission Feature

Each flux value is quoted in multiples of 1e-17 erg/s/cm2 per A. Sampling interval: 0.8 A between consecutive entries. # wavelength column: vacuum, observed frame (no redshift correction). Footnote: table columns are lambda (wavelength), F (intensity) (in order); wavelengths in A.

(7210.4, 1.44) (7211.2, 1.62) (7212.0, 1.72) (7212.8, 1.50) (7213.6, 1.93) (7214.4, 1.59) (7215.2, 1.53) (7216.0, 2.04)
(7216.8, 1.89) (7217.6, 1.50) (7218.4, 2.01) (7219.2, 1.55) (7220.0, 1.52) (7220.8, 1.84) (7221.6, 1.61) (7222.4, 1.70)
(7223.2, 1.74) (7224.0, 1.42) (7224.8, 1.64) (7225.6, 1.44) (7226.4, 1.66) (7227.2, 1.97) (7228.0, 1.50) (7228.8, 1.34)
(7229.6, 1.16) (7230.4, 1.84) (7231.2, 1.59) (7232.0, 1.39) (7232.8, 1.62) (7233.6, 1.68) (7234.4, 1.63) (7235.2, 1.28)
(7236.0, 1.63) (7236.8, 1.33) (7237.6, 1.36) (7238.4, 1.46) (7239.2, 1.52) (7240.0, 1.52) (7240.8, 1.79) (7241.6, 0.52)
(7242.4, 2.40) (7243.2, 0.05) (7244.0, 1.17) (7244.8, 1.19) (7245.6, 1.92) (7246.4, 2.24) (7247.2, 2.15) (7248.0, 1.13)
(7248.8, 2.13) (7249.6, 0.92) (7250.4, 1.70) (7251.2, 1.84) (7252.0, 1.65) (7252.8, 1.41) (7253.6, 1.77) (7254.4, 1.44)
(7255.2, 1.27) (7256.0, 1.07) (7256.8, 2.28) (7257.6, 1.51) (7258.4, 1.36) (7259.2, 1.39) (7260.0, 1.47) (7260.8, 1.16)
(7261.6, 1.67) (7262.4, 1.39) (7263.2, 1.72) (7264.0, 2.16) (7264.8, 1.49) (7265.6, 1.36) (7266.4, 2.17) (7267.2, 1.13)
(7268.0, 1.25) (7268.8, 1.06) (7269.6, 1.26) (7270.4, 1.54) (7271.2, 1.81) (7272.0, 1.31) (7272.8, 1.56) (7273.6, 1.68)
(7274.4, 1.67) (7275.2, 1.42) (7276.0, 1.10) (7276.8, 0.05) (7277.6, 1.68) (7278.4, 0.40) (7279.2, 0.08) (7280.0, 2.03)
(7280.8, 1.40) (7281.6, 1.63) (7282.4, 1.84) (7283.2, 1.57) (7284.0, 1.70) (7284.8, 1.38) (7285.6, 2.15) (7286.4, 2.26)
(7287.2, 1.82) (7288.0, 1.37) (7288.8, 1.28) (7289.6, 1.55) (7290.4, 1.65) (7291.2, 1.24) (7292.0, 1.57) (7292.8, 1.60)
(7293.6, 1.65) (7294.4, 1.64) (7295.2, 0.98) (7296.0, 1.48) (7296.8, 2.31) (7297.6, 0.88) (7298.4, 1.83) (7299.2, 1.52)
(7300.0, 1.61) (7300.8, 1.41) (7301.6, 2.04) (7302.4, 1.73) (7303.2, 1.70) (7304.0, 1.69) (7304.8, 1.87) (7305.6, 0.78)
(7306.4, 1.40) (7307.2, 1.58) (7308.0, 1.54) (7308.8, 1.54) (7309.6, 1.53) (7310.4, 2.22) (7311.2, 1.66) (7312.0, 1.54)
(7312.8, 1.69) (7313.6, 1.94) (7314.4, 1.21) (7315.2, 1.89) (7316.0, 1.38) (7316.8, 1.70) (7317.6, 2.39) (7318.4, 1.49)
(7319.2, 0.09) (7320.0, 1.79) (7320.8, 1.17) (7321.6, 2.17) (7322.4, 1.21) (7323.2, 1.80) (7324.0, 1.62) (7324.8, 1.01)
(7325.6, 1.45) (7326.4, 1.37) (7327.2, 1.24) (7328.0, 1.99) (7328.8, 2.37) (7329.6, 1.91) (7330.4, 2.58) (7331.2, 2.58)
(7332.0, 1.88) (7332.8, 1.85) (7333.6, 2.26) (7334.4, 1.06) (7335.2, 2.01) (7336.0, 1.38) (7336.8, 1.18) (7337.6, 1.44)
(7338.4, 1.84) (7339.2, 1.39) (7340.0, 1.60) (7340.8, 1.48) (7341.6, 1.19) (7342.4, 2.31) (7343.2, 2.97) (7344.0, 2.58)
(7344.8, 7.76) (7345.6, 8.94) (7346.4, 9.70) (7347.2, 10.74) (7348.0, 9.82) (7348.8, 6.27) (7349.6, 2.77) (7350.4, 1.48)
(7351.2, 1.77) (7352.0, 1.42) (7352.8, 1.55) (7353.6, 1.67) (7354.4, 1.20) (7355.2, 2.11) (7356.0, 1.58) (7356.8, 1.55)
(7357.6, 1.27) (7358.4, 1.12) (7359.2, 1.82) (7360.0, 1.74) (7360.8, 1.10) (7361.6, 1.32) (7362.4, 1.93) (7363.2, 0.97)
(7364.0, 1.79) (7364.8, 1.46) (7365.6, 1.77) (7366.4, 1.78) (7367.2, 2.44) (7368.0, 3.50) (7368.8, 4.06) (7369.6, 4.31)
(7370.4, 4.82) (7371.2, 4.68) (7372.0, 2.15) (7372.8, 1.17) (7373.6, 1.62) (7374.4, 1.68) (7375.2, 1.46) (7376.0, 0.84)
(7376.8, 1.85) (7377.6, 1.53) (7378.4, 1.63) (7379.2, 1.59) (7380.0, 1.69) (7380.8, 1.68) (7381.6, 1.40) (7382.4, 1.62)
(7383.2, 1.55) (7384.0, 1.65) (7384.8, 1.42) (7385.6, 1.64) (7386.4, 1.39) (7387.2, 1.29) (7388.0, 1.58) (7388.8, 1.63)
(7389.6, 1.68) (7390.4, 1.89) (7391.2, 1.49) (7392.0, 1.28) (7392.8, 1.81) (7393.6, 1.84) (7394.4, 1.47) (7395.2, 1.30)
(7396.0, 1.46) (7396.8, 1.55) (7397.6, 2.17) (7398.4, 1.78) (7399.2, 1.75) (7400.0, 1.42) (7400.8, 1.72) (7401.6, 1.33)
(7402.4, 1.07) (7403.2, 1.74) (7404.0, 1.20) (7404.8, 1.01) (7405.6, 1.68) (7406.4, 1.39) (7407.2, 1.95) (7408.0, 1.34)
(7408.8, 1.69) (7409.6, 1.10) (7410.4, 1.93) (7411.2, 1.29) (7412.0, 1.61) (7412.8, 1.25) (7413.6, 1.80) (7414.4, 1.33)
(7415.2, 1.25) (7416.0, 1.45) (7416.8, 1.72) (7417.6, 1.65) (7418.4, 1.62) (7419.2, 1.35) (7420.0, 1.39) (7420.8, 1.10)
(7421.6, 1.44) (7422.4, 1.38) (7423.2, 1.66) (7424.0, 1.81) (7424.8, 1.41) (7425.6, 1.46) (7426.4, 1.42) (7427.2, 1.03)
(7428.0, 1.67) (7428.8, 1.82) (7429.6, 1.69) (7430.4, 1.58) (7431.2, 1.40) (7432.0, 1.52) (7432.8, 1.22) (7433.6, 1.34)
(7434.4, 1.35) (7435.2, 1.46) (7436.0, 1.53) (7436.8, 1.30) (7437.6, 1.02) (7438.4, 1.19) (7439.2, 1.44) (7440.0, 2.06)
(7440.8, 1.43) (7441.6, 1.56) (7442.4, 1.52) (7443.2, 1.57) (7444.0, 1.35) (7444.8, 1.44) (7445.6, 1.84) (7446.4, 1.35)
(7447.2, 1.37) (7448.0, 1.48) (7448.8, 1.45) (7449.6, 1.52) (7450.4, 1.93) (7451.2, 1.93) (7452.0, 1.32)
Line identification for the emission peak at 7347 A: Halpha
